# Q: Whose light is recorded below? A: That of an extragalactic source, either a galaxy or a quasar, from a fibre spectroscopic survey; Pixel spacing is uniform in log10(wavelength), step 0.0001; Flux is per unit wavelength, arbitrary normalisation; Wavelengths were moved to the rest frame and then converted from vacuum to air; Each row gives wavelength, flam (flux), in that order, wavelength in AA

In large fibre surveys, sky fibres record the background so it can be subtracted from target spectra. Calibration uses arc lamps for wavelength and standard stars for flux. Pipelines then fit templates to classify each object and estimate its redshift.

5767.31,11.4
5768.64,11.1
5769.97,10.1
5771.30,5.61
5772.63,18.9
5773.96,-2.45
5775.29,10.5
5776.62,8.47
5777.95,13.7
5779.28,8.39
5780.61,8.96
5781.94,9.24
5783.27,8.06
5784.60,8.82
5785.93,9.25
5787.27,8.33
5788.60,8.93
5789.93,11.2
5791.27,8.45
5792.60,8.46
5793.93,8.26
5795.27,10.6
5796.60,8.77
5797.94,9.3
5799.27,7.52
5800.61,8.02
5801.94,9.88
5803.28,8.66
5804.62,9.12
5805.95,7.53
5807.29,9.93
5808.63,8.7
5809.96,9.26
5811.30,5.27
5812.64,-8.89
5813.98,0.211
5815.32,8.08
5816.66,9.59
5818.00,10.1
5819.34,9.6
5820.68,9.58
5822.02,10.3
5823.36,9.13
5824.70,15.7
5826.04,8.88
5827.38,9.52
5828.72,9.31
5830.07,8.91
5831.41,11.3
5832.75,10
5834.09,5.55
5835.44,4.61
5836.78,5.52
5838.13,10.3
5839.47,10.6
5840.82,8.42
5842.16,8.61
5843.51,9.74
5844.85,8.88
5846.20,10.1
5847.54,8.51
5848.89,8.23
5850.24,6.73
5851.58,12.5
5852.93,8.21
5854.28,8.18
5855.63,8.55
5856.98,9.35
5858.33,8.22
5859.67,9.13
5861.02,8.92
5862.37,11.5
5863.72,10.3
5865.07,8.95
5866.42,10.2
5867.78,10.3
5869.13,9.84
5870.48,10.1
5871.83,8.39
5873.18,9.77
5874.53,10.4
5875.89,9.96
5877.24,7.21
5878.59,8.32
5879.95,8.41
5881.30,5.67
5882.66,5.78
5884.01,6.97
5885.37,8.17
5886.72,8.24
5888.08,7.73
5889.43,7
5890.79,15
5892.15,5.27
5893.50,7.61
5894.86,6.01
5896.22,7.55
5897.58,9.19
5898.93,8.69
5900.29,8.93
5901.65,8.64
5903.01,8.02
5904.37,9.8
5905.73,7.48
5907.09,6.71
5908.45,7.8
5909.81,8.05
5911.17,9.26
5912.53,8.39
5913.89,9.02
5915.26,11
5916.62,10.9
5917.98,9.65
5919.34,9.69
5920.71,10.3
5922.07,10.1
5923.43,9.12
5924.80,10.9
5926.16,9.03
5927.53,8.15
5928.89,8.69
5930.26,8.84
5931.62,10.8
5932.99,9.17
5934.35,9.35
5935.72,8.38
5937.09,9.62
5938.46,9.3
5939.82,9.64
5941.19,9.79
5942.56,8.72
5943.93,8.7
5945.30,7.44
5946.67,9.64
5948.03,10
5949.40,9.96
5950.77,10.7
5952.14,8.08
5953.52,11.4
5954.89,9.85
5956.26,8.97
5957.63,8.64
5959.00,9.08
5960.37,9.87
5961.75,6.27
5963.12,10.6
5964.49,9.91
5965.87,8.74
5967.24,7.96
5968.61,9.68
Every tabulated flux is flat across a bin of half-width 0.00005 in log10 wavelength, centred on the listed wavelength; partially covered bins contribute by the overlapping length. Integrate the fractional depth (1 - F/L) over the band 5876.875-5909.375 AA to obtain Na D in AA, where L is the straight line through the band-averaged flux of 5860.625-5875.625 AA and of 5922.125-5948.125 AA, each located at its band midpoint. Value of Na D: 5.8 AA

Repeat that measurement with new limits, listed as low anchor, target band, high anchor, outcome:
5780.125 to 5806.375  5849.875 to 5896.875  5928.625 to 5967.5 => 1.90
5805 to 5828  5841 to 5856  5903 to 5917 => -1.45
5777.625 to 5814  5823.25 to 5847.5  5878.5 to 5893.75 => -3.59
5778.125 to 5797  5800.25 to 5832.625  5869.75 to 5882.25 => 2.45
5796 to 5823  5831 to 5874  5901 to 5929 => -4.52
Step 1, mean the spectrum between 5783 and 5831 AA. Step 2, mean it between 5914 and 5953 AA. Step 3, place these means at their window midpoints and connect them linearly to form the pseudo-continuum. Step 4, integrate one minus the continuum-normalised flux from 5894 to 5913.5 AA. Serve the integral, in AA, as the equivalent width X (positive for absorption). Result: 2.21 AA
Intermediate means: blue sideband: 8.42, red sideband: 9.49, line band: 8.19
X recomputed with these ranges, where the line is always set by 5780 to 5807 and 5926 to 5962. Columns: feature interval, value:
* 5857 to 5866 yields -0.5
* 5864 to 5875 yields -0.8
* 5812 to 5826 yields 2.3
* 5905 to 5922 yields 0.2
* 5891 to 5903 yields 1.4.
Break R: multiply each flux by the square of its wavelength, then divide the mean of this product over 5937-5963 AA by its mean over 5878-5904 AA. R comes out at 1.18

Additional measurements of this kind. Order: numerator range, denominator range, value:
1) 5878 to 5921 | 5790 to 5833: 1.03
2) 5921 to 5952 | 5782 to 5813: 1.20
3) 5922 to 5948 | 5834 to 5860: 1.11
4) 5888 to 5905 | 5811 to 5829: 1.14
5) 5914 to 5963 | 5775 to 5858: 1.14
